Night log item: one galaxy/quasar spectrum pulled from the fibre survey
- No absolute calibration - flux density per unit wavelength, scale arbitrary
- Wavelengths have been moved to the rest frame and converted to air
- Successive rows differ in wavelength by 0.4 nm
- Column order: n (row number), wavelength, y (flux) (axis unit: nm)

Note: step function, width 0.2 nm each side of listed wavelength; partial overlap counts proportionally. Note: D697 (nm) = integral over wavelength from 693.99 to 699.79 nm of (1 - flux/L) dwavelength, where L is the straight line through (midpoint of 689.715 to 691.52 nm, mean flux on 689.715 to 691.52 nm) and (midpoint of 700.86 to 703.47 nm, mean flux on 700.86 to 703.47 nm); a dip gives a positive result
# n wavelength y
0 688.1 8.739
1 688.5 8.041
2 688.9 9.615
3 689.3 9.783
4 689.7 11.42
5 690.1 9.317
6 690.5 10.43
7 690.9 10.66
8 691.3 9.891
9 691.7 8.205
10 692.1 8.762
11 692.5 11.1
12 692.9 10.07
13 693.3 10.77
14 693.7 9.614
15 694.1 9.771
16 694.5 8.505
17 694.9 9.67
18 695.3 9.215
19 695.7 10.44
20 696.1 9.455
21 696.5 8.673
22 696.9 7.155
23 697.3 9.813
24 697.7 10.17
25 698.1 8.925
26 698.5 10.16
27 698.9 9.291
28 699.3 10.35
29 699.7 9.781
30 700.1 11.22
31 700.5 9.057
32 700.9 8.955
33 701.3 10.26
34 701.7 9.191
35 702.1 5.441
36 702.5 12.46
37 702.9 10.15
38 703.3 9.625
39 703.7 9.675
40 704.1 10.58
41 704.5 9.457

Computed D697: 0.227 nm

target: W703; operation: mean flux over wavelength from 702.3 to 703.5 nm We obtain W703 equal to 10.7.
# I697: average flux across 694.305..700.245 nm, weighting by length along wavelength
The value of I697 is 9.51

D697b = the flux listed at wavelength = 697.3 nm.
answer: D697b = 9.813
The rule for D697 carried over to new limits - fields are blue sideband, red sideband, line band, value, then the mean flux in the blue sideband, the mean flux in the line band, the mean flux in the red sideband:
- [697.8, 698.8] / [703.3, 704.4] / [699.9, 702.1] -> 0.095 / 9.58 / 9.35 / 9.98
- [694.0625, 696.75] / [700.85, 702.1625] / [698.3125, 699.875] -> -0.163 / 9.33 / 9.9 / 8.72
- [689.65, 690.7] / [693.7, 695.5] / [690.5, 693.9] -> -0.034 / 10.2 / 9.92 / 9.33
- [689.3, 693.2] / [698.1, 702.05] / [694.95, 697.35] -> 0.162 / 9.99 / 9.12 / 9.6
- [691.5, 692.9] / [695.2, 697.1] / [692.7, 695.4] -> -0.129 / 9.46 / 9.68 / 8.98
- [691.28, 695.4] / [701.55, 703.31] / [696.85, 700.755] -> -0.095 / 9.59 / 9.68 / 9.35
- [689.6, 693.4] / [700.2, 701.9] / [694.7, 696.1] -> 0.009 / 10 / 9.73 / 9.47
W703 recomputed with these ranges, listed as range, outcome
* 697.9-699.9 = 9.7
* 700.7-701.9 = 9.47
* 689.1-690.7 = 10.2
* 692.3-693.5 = 10.6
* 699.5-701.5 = 9.85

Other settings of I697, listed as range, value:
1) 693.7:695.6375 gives 9.41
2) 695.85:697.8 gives 9.03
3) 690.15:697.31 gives 9.55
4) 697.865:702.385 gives 9.4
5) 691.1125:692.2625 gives 8.95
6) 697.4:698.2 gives 9.66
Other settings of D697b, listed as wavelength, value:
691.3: 9.891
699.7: 9.781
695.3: 9.215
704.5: 9.457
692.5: 11.1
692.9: 10.07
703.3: 9.625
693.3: 10.77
